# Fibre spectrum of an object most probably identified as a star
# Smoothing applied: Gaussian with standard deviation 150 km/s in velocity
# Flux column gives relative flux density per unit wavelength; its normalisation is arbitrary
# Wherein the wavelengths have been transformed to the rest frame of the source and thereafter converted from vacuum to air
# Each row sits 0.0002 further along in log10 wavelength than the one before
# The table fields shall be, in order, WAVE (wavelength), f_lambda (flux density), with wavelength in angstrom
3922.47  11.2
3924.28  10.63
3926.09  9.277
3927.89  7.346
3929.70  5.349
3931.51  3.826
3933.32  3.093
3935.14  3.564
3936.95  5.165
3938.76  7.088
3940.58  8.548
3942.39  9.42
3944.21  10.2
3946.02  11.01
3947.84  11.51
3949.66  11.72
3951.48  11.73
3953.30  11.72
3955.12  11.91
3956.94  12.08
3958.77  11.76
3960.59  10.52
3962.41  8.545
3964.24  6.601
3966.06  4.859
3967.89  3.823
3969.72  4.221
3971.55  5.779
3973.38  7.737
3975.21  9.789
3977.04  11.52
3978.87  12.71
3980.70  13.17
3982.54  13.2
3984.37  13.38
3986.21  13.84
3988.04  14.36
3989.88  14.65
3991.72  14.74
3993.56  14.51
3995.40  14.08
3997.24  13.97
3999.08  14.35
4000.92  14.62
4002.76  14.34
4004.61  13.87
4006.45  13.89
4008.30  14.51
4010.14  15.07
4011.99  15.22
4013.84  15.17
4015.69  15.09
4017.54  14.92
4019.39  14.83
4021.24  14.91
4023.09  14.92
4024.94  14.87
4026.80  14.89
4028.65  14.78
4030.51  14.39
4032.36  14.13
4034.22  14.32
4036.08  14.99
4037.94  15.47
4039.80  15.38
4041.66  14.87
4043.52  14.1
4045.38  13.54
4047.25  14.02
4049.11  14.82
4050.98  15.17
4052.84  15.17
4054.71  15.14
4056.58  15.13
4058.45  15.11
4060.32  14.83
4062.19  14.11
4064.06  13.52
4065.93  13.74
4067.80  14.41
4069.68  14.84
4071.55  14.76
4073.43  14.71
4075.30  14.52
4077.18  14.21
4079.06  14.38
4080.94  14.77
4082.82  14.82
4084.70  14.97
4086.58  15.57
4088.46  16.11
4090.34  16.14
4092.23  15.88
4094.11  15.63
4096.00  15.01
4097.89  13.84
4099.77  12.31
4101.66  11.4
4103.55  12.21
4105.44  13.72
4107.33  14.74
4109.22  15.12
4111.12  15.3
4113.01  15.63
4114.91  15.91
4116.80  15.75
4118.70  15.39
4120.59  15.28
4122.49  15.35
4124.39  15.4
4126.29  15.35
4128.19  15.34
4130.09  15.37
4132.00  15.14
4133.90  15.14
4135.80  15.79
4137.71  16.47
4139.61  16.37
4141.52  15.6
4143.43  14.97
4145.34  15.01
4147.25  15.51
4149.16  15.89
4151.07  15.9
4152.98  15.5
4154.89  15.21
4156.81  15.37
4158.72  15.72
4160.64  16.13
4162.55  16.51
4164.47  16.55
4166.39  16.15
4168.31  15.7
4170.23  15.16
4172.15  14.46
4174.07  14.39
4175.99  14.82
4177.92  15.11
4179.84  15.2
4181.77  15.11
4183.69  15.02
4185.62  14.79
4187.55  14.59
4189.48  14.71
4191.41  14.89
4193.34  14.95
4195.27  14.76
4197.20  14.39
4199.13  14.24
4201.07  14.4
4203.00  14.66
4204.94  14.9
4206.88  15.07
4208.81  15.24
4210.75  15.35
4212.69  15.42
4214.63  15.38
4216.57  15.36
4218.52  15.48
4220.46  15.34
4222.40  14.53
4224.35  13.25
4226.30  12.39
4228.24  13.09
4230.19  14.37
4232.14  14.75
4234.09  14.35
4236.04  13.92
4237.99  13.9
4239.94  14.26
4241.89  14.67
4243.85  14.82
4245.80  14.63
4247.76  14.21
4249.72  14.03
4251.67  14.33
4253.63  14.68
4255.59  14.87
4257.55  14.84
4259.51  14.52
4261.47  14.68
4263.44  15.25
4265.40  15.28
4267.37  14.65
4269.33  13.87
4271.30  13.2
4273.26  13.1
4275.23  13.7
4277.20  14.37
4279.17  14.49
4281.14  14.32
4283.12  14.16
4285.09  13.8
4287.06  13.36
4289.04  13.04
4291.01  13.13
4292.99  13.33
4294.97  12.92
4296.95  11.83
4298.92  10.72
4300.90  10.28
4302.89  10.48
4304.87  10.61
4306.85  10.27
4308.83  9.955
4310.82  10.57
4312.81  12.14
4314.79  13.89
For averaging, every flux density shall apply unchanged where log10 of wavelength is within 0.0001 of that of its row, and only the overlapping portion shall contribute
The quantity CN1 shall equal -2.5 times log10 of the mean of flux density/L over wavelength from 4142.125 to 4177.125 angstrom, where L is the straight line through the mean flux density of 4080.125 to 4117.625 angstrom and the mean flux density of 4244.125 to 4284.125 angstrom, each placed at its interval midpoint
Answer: -0.06 mag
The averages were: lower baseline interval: 14.7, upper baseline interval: 14.4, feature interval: 15.5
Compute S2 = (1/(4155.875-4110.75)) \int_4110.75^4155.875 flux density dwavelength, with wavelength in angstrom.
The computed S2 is 15.5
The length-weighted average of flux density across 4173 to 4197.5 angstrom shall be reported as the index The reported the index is 14.8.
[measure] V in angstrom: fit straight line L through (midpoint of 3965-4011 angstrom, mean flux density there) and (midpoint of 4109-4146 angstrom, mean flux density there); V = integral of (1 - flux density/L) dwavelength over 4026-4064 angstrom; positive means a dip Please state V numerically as -3.5 angstrom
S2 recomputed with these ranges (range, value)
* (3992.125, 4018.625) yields 14.5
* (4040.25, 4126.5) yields 14.7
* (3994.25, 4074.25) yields 14.6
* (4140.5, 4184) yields 15.4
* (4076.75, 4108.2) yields 14.5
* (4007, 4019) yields 15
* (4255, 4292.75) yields 14.1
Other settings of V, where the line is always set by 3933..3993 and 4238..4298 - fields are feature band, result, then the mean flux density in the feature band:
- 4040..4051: -3.37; 14.4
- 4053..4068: -4.40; 14.5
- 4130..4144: -3.82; 15.6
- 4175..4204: -3.96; 14.8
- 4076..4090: -4.20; 15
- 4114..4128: -3.96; 15.5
